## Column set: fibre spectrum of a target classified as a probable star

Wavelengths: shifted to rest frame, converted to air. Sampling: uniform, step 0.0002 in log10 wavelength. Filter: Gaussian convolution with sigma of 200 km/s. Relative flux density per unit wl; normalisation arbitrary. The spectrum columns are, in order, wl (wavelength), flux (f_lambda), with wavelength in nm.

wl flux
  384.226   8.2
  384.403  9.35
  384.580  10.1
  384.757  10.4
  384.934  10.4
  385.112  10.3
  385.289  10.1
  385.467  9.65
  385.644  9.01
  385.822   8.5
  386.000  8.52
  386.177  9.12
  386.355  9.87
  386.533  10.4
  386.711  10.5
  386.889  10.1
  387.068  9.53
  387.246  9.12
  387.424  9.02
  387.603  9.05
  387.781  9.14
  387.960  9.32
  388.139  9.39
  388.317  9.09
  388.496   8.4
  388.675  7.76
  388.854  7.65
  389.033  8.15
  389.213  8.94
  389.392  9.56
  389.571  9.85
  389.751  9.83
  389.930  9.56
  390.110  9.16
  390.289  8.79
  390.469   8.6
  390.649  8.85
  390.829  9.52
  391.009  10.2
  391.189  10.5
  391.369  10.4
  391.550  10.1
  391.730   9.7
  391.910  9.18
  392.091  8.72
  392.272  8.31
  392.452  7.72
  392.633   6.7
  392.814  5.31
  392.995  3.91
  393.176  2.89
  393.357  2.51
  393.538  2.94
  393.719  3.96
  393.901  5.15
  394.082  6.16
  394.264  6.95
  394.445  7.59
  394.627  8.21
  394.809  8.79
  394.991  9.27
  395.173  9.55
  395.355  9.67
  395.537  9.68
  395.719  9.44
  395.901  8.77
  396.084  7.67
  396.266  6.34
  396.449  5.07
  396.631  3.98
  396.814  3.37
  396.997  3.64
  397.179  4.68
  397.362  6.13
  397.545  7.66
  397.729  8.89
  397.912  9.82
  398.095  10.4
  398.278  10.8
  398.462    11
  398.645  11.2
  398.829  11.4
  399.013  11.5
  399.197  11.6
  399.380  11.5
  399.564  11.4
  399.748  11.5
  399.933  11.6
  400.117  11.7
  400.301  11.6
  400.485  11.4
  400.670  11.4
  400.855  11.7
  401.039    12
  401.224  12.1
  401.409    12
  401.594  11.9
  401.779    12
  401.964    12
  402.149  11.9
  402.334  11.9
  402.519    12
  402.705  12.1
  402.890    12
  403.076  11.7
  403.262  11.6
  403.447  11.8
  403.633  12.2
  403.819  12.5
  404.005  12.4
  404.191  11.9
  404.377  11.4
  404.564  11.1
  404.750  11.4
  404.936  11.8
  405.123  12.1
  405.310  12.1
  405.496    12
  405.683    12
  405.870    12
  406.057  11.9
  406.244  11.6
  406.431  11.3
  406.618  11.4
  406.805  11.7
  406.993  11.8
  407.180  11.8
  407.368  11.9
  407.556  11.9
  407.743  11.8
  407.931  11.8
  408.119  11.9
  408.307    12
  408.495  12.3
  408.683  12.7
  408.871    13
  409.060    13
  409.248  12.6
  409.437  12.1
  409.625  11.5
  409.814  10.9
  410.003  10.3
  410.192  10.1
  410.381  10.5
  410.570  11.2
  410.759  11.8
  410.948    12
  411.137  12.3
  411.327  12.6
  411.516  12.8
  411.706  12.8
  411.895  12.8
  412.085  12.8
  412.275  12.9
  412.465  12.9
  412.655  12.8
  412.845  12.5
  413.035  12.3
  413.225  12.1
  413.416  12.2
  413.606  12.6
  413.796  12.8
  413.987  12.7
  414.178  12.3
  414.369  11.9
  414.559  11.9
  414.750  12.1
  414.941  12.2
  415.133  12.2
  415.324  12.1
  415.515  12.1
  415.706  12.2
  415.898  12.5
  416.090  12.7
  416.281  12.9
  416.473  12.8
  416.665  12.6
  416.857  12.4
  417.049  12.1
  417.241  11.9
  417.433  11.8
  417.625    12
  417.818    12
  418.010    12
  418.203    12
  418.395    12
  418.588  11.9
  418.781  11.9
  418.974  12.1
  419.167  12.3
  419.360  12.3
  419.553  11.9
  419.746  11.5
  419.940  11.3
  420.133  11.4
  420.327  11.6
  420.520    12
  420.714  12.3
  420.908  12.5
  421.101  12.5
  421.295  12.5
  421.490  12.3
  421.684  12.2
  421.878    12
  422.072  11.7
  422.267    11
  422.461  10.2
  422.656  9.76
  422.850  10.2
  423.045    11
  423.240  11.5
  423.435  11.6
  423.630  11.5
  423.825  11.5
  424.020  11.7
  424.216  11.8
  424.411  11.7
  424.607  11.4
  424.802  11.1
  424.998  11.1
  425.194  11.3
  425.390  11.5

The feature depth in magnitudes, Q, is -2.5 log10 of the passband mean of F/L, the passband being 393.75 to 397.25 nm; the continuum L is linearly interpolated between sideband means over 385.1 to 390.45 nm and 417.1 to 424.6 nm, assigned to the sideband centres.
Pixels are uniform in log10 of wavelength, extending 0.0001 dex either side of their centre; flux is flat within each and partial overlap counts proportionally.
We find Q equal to 0.36 mag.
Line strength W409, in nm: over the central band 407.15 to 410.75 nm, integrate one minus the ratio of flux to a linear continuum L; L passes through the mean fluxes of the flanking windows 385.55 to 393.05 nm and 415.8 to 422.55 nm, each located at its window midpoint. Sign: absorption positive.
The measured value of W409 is -0.26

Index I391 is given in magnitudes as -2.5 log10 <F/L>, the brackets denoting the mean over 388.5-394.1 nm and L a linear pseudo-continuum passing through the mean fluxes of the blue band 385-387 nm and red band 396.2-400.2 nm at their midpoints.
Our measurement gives 0.20 mag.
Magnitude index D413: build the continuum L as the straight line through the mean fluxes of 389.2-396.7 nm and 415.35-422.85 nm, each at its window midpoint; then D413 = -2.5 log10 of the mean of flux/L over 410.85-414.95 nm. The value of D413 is -0.14 mag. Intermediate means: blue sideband 7.8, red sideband 12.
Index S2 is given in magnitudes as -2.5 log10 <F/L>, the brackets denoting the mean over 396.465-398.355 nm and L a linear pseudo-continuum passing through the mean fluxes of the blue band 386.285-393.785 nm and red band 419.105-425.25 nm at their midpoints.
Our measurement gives 0.31 mag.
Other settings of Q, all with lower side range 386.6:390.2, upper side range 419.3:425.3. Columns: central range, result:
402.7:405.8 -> -0.16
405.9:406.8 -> -0.12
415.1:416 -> -0.11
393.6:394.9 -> 0.40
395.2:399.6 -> 0.15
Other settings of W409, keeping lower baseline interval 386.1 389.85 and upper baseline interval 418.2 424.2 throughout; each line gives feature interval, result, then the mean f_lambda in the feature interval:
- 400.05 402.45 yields -0.38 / 11.8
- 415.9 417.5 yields -0.15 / 12.4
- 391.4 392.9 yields 0.19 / 8.31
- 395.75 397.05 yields 0.54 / 5.78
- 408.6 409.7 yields -0.17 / 12.5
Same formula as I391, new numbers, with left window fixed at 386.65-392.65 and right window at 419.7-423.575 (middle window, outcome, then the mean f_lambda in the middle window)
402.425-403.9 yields -0.18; 12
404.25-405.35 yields -0.13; 11.6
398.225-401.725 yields -0.16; 11.6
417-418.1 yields -0.07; 12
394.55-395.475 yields 0.05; 9.13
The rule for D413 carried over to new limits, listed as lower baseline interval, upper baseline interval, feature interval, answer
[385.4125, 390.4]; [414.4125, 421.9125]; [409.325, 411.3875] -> -0.001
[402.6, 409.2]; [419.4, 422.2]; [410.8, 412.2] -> -0.054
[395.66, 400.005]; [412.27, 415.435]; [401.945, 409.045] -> -0.144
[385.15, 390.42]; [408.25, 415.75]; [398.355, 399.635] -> -0.077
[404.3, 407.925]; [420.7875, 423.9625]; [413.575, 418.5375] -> -0.060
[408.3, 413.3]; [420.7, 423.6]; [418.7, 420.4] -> -0.013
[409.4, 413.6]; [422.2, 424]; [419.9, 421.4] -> -0.081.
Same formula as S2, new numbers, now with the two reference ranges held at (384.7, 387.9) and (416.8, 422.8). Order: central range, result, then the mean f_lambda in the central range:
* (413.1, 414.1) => -0.10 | 12.5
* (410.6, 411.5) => -0.09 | 12.2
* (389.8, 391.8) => 0.03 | 9.59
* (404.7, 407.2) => -0.08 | 11.8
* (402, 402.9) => -0.13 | 12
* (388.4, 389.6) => 0.14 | 8.56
